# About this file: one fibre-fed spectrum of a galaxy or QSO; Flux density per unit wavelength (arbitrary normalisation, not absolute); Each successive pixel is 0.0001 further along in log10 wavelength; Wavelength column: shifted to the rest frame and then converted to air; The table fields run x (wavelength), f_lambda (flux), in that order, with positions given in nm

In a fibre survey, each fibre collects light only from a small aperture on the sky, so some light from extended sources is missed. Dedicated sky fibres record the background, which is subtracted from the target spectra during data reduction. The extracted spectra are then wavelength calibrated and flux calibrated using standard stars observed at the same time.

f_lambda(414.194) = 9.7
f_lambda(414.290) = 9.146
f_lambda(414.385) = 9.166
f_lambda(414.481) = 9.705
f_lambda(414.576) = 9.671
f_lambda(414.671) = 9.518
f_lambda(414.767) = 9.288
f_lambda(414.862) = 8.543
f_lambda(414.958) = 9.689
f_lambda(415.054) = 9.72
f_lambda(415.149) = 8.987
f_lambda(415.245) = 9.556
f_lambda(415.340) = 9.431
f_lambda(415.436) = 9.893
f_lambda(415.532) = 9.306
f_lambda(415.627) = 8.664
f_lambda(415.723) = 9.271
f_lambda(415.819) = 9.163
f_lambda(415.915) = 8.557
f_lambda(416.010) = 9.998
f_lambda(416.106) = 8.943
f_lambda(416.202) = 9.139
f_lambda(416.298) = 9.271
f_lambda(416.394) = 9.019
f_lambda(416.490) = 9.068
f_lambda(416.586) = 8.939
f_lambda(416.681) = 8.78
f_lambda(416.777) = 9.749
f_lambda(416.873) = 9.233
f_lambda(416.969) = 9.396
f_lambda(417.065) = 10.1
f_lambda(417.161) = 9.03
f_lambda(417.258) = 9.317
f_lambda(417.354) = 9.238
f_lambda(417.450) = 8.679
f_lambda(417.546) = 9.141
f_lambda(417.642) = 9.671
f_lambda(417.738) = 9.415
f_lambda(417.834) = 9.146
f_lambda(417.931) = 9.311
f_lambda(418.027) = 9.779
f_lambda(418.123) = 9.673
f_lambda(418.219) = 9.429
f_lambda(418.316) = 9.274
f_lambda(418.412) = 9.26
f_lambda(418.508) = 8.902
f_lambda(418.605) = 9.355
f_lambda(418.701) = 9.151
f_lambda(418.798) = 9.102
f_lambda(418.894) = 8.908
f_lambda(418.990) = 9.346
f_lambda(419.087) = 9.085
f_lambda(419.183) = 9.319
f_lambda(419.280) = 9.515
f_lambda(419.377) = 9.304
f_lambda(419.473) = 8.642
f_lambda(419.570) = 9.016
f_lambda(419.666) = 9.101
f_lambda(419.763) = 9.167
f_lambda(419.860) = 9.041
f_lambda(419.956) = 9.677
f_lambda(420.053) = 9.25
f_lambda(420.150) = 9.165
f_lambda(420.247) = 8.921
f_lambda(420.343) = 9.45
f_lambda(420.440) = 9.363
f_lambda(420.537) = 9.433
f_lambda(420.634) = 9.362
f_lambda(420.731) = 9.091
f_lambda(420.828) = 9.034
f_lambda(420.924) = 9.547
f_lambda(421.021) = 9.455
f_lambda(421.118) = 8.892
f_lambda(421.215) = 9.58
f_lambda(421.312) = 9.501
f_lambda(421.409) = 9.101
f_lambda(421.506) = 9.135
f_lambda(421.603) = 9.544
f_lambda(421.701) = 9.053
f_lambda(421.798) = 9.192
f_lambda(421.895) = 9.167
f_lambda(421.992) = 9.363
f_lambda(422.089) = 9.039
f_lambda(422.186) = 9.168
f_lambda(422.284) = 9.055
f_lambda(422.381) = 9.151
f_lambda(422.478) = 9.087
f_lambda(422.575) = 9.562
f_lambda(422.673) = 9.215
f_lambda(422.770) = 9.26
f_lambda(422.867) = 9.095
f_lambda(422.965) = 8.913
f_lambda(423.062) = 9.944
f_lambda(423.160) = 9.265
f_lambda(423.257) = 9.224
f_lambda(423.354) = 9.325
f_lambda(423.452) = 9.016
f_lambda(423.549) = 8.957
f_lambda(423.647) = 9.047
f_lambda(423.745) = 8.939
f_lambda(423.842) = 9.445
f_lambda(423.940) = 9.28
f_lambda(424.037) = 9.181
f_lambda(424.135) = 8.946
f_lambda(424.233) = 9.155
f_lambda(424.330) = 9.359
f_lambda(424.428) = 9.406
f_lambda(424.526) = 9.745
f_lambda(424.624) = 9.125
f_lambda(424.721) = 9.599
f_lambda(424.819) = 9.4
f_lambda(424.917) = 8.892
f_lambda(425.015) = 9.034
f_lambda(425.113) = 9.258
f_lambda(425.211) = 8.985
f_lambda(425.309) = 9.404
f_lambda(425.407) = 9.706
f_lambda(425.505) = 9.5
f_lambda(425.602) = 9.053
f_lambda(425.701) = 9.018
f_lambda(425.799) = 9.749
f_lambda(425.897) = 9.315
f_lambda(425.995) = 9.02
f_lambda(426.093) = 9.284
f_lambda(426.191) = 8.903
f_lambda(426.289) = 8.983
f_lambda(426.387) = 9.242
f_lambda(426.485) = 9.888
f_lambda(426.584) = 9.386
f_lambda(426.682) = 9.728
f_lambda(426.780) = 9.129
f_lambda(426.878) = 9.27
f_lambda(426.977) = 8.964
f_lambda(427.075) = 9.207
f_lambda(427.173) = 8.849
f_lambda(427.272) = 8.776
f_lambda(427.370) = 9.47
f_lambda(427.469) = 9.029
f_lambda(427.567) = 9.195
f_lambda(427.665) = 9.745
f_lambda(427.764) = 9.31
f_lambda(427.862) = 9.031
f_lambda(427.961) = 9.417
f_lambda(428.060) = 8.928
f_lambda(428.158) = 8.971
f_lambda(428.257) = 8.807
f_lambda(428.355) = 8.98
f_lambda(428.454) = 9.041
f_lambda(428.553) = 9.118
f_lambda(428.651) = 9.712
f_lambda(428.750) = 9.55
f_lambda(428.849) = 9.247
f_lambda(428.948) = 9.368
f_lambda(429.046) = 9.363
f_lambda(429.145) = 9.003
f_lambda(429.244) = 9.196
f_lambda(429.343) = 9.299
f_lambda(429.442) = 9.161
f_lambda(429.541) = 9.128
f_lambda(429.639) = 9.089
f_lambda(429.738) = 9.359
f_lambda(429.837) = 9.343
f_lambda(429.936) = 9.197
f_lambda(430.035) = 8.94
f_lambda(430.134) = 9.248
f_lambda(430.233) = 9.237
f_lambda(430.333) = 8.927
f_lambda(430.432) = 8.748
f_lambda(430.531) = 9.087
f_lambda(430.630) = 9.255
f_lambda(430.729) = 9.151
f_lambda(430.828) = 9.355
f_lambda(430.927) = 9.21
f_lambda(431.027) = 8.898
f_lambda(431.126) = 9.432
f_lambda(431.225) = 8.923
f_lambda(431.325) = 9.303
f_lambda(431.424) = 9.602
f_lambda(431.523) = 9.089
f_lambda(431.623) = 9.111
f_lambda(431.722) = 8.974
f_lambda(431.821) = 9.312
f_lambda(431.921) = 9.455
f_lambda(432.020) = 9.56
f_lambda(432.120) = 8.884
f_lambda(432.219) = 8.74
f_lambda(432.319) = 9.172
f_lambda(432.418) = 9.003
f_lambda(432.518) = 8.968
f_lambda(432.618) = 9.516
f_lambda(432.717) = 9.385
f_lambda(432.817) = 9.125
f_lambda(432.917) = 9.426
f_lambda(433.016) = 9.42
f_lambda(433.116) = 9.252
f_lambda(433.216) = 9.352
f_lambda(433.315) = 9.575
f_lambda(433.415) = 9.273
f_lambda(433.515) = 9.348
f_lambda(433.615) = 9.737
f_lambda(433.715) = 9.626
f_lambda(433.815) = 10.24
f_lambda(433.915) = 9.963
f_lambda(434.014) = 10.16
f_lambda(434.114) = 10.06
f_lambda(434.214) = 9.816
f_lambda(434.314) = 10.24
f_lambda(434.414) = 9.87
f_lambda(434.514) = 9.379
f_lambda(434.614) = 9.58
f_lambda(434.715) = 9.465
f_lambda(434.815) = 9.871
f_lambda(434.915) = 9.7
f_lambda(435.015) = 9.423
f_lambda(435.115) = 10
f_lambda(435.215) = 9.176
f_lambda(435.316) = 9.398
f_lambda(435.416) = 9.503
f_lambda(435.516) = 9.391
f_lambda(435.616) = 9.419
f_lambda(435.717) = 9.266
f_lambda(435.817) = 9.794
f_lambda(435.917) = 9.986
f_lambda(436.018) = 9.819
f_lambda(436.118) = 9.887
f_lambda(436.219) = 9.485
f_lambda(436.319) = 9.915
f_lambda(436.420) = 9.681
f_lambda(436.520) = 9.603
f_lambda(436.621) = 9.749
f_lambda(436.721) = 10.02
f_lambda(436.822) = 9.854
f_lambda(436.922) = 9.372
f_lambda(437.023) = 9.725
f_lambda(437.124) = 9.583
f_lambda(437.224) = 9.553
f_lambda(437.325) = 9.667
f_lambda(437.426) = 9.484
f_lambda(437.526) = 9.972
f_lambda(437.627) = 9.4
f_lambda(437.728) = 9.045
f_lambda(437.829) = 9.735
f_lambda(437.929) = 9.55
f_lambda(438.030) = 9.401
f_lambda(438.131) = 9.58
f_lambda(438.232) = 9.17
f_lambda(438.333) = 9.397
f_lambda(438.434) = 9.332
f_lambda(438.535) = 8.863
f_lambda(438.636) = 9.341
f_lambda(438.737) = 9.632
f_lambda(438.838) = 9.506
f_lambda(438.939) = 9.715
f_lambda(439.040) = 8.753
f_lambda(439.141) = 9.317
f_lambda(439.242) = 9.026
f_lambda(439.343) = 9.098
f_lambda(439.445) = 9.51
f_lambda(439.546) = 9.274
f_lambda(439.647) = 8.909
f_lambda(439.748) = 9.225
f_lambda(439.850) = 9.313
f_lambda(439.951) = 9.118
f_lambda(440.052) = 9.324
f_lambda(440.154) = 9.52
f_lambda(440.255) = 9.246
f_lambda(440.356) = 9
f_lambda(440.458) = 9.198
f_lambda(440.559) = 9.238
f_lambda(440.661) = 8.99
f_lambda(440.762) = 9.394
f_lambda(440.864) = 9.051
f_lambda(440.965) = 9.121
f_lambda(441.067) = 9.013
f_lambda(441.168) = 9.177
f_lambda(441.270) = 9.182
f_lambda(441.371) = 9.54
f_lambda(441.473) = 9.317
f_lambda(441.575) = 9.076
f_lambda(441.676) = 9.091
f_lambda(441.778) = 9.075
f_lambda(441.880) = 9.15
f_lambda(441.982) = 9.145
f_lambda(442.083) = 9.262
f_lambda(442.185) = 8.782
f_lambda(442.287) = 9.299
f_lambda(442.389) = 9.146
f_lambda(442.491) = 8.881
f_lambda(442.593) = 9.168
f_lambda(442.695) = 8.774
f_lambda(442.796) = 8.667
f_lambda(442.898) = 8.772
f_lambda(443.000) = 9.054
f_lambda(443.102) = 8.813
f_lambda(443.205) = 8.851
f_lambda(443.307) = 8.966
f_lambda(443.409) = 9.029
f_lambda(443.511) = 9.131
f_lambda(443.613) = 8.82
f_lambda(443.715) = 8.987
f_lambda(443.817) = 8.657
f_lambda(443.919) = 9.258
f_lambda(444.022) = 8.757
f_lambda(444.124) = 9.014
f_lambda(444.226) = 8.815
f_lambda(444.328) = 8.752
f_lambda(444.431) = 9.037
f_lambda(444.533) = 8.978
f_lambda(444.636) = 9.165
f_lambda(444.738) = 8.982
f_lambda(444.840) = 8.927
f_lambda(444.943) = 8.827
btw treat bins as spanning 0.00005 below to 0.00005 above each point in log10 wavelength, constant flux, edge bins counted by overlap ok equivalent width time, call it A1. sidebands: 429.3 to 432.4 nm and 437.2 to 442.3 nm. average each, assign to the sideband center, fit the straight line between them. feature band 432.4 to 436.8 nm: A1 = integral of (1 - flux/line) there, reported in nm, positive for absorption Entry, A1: -0.19 nm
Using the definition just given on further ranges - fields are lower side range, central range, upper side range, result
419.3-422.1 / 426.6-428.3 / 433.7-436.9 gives 0.05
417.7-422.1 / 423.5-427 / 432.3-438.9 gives 0.04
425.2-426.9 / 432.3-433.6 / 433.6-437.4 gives 0.04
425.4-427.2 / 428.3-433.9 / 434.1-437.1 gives 0.13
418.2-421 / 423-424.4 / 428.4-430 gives 0.00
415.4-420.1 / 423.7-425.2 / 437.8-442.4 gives 0.00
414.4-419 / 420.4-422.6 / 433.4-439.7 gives 0.02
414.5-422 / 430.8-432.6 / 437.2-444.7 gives 0.01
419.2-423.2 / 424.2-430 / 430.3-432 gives -0.02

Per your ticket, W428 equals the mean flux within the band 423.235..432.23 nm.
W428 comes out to 9.21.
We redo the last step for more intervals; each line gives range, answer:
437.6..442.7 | 9.22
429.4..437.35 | 9.44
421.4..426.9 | 9.25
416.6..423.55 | 9.25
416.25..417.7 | 9.24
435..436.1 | 9.58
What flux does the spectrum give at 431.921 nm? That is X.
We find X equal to 9.455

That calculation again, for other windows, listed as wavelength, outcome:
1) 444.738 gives 8.982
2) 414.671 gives 9.518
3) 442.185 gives 8.782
